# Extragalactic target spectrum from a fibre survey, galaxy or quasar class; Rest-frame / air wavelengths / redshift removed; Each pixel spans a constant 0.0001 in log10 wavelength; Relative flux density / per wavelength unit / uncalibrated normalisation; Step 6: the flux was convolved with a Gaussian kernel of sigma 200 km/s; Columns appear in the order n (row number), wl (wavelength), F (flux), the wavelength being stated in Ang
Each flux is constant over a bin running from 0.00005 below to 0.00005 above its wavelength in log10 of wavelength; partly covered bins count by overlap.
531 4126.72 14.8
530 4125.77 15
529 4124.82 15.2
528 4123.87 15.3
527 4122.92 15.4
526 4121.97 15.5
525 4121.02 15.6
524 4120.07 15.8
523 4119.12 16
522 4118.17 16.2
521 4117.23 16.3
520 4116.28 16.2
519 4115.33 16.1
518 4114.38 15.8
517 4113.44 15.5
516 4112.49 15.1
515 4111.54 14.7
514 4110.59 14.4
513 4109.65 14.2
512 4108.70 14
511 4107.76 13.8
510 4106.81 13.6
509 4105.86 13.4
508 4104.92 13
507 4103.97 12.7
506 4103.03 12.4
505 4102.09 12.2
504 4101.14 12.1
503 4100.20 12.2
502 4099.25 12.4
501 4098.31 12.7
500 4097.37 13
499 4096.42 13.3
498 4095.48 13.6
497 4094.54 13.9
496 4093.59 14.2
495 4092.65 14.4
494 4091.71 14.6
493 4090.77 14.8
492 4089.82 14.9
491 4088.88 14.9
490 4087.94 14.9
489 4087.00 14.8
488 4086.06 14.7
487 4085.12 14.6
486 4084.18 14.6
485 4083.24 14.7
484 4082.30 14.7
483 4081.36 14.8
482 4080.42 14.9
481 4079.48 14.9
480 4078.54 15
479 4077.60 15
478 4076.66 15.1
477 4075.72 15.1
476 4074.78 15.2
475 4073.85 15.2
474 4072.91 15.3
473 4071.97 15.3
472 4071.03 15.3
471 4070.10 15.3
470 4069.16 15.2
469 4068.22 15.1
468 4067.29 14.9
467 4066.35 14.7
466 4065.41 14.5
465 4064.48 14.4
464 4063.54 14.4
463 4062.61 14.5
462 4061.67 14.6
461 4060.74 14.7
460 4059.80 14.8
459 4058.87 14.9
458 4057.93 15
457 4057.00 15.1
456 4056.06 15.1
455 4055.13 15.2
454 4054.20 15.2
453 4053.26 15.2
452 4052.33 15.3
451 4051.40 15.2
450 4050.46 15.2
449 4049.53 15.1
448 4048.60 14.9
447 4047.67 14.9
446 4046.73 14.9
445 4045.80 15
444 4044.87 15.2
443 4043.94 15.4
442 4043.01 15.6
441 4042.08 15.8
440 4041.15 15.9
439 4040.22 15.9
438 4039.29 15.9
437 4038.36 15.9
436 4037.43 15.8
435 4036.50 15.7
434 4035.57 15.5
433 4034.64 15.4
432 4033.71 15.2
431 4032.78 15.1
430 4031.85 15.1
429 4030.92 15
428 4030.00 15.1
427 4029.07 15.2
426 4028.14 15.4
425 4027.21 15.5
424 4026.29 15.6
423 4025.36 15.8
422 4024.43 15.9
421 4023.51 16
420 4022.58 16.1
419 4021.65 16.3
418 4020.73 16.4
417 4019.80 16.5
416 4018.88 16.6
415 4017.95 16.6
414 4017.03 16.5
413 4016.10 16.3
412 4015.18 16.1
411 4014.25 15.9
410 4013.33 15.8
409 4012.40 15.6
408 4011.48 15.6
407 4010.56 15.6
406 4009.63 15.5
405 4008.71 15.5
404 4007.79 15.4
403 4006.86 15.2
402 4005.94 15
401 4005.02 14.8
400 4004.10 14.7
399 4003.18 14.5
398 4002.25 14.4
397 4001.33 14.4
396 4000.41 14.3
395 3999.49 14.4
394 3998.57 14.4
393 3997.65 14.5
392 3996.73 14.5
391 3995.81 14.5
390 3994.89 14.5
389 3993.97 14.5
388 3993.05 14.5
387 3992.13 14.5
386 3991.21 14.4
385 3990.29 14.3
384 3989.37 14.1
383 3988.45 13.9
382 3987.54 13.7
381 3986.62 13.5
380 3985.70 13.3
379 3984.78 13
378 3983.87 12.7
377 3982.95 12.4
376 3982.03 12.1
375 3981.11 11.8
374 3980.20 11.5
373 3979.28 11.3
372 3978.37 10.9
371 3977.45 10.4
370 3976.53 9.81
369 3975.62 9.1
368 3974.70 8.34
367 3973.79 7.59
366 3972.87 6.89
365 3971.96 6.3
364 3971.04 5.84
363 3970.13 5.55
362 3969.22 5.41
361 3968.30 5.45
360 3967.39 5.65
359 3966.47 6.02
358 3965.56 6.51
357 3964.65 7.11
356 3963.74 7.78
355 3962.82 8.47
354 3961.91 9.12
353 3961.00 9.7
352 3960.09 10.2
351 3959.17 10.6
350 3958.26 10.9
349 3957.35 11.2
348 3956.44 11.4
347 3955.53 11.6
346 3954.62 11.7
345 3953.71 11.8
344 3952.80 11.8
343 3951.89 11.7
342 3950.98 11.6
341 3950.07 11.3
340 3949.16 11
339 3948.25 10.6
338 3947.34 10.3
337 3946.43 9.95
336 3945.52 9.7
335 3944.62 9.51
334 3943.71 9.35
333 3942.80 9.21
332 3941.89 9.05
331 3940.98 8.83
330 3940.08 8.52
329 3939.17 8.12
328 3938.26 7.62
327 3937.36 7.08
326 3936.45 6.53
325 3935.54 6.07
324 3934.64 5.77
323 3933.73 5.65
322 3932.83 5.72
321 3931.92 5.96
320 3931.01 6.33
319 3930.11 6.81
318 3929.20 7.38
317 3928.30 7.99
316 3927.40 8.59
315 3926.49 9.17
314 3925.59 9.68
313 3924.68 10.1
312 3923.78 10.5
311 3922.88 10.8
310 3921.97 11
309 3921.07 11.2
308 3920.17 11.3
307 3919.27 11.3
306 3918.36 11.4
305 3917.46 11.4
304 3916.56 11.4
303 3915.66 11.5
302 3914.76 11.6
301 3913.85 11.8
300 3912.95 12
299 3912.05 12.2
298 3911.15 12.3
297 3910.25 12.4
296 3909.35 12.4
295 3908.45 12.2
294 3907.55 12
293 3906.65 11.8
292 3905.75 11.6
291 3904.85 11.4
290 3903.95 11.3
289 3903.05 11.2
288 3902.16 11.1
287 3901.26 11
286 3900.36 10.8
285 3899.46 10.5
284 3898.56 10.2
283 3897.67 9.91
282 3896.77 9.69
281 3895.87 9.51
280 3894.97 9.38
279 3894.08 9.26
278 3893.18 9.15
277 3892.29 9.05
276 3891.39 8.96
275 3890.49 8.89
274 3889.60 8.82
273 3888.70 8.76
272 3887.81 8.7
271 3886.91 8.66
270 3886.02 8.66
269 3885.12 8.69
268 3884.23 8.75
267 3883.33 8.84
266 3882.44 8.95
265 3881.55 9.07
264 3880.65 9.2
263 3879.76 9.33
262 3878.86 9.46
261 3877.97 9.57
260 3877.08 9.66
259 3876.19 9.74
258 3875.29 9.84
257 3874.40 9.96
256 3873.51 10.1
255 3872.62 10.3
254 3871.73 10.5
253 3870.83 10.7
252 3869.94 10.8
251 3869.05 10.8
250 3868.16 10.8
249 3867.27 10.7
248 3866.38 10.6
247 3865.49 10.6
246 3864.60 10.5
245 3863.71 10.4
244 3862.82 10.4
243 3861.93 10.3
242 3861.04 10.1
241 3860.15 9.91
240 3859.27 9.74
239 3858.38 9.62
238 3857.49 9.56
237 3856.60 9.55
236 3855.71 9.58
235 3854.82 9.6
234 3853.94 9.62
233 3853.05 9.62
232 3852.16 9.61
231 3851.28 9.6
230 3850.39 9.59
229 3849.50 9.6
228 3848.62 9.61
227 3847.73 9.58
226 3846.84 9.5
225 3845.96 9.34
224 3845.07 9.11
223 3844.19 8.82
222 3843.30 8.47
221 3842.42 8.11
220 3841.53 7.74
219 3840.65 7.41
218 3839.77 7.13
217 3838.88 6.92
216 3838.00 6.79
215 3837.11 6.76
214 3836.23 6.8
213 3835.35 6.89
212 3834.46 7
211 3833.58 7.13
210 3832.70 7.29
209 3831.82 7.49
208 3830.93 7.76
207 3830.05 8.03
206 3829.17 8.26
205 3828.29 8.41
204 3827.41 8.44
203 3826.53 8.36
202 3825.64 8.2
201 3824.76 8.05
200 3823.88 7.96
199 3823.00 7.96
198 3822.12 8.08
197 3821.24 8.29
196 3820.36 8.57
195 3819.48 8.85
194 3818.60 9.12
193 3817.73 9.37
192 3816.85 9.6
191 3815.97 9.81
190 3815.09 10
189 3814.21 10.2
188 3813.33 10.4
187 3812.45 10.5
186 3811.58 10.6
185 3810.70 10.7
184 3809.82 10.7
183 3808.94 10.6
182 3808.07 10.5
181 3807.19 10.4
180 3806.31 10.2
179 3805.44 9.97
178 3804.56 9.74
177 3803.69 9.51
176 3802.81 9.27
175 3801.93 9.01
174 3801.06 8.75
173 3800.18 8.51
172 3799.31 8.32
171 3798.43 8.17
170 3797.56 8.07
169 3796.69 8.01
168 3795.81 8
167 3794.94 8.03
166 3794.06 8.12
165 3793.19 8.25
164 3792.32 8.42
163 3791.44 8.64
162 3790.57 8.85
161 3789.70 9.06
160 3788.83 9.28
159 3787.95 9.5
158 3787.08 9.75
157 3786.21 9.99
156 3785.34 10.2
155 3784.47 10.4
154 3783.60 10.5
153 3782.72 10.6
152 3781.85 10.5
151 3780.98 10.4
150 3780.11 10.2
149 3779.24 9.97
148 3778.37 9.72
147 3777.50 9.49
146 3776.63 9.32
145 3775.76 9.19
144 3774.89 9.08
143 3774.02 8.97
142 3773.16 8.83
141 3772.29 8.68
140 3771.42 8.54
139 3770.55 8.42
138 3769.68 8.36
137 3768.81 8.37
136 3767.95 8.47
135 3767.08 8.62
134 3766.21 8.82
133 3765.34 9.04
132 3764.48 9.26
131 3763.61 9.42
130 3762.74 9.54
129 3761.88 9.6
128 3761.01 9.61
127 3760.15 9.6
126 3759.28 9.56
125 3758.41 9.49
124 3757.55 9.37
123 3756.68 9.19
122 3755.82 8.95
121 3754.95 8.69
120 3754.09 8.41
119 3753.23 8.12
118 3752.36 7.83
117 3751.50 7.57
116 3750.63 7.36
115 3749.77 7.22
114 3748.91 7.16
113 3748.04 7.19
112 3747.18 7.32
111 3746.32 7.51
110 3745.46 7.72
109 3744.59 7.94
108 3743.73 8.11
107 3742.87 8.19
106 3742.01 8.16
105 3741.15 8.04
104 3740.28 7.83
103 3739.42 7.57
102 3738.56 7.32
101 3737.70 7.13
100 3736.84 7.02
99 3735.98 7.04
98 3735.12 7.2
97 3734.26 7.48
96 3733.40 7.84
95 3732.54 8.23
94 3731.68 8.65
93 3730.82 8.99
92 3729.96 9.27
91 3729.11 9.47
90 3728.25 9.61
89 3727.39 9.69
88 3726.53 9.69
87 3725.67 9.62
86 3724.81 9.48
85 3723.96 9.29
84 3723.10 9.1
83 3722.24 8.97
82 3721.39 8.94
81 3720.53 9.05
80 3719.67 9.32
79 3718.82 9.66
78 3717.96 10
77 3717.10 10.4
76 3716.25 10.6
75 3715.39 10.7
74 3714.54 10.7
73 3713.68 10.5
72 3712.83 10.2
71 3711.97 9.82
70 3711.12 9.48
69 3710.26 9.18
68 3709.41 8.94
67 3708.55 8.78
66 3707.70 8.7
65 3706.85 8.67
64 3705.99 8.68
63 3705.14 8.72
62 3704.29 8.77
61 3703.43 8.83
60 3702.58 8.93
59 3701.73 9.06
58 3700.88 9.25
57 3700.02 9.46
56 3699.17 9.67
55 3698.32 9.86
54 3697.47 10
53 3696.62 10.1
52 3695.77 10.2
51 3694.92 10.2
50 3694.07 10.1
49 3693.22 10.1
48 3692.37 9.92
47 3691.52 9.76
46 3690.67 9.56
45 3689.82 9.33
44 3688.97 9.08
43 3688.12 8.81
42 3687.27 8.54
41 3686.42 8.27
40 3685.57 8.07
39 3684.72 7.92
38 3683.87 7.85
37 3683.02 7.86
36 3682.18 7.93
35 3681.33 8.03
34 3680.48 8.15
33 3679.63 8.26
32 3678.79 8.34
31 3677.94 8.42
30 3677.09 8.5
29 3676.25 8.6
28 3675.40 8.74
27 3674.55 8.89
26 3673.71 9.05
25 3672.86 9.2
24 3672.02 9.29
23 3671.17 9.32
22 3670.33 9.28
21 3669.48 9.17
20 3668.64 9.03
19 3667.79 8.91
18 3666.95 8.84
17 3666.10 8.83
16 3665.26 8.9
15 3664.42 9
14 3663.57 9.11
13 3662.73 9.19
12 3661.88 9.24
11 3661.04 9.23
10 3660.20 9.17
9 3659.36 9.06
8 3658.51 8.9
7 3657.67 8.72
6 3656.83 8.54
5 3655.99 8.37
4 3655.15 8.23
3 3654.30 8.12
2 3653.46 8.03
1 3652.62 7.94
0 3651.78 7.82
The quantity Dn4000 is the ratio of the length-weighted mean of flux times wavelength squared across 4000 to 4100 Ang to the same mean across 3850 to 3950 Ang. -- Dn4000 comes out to 1.7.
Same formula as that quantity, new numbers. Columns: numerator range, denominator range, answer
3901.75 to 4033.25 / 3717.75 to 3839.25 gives 1.47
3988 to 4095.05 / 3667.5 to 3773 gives 2.02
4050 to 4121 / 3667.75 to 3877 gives 1.89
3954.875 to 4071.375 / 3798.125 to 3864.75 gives 1.66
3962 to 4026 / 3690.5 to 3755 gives 1.67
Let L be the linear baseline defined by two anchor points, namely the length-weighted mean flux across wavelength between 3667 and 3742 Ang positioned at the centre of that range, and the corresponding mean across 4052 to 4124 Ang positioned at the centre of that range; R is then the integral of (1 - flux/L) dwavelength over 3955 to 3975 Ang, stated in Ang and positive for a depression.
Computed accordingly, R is 7.37 Ang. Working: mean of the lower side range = 8.98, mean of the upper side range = 14.6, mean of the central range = 8.08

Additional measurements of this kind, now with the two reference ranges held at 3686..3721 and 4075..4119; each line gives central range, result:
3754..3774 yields 2.4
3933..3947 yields 4.9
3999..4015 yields -2.3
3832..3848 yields 4.8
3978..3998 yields -0.6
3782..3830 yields 6.9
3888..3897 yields 2.1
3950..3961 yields 1.2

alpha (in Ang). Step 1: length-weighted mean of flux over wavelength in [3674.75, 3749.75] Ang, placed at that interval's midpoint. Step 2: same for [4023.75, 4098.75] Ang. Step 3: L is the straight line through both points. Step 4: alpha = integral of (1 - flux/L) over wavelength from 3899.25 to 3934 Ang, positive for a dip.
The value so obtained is 5.6 Ang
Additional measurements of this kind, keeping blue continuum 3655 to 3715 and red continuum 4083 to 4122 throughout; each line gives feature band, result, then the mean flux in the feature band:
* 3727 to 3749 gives 3.9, 8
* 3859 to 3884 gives 3.0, 10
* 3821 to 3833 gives 3.1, 8.04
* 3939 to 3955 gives 2.7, 10.3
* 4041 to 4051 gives -1.2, 15.2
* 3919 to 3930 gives 2.1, 9.8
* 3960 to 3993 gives 7.1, 10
